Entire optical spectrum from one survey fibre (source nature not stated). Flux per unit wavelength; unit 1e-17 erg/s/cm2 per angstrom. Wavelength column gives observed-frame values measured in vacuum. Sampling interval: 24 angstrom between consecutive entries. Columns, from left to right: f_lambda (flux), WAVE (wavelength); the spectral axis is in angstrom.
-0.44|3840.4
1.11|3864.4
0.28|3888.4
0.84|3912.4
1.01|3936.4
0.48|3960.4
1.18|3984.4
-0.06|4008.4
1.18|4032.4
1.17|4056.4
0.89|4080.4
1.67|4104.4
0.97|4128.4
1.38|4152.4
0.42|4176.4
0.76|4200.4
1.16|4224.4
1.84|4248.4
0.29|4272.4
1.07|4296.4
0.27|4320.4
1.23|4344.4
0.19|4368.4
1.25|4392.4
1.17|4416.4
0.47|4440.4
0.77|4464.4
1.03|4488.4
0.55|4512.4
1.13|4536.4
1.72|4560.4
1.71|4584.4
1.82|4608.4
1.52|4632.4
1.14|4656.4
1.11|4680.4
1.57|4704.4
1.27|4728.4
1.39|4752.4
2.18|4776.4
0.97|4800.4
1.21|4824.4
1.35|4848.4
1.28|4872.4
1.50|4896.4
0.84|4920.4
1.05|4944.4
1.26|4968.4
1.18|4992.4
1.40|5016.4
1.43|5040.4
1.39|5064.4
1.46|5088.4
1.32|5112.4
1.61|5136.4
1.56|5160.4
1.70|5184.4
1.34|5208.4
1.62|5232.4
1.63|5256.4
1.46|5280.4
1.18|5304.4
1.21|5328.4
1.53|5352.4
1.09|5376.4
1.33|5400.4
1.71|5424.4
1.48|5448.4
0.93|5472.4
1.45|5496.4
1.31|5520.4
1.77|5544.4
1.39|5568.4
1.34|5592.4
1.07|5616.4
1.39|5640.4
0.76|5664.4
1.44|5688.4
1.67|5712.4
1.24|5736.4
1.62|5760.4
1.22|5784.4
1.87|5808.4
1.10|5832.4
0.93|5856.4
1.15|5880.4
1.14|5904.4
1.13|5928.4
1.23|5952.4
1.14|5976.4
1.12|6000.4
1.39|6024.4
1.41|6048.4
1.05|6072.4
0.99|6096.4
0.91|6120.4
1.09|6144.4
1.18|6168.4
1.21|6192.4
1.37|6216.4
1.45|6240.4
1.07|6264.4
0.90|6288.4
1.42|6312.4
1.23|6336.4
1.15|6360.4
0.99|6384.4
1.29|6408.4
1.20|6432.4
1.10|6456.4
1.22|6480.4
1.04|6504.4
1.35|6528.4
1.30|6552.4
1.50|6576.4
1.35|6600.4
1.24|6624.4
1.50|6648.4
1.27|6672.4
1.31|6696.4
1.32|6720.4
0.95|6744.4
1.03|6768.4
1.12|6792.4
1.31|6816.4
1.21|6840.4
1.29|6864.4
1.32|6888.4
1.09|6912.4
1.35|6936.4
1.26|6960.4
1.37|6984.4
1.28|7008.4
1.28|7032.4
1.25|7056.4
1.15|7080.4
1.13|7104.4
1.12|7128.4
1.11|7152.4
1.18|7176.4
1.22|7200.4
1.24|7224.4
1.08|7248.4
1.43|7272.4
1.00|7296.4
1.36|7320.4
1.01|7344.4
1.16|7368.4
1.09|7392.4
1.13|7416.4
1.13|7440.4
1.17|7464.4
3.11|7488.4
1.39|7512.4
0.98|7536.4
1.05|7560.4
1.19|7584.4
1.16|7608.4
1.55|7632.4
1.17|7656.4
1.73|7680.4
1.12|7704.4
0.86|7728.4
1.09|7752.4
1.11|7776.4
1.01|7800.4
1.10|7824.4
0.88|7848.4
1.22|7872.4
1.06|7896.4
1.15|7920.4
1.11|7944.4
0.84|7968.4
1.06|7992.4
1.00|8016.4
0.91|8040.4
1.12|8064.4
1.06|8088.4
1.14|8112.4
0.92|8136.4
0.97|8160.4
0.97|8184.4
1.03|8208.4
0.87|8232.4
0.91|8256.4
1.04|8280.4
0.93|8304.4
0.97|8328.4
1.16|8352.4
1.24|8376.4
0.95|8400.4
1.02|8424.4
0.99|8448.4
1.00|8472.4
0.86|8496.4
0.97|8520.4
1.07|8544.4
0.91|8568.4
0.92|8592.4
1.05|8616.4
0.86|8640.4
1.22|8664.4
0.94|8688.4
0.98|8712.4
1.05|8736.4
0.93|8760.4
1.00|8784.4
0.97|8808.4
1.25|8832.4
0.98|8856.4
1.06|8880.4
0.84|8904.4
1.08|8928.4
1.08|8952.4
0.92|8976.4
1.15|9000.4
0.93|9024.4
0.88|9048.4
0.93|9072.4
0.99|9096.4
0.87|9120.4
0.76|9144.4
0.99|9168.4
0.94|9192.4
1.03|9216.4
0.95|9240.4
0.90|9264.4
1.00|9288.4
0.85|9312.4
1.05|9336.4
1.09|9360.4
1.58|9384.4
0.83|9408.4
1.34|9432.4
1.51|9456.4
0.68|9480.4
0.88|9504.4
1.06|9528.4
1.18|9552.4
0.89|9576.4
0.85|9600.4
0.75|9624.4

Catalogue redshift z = 0.141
